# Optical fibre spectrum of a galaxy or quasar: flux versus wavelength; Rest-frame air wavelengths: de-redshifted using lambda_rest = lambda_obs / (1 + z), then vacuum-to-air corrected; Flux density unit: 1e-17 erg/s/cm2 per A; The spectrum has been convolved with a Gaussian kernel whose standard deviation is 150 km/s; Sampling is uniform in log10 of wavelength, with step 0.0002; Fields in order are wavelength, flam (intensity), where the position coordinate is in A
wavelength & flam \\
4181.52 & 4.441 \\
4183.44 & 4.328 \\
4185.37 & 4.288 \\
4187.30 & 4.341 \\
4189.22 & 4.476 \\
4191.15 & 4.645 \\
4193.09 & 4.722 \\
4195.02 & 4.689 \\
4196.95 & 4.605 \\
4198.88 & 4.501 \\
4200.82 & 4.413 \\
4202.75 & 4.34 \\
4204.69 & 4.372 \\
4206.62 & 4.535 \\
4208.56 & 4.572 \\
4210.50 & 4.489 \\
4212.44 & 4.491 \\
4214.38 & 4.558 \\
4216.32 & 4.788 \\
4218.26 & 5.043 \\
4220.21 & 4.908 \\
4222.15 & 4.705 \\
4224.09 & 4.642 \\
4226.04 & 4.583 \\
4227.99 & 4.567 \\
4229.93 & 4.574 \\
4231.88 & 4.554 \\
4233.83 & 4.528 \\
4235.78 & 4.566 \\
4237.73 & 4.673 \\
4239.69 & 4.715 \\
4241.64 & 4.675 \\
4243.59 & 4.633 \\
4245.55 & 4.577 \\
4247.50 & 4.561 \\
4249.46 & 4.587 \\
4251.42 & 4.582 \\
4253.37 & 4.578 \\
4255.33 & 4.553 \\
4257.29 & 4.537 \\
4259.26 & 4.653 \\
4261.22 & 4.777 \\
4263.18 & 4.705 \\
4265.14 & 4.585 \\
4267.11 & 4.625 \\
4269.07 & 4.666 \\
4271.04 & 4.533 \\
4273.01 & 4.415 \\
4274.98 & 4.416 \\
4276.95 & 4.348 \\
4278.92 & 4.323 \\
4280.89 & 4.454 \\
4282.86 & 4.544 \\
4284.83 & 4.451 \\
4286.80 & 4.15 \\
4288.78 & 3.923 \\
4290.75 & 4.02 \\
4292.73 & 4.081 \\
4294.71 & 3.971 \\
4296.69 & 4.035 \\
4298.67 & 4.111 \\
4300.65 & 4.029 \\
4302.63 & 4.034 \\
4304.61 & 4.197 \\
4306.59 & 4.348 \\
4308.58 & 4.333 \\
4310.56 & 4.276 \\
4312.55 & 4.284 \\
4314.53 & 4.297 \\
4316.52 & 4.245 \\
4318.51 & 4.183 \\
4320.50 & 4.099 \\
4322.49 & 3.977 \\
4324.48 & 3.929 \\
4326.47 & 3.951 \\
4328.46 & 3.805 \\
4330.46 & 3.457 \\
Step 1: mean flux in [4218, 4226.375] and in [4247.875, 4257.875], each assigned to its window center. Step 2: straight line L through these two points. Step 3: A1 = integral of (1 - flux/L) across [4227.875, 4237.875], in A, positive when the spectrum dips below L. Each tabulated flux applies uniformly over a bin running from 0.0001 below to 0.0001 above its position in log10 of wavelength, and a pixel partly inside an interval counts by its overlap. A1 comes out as 0.27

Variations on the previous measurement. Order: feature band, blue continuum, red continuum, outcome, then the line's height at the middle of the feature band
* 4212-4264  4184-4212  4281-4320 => -3.2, 4.38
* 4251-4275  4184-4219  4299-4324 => -1.4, 4.34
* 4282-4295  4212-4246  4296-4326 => 0.4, 4.29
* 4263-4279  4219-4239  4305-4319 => -0.2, 4.46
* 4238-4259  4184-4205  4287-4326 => -1.4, 4.31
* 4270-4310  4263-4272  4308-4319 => 1.9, 4.45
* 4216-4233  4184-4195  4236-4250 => -0.4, 4.59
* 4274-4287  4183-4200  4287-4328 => -0.6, 4.21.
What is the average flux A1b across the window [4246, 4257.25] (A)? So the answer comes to 4.57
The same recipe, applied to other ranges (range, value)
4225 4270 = 4.61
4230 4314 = 4.42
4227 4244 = 4.61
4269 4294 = 4.32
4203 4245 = 4.62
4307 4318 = 4.28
